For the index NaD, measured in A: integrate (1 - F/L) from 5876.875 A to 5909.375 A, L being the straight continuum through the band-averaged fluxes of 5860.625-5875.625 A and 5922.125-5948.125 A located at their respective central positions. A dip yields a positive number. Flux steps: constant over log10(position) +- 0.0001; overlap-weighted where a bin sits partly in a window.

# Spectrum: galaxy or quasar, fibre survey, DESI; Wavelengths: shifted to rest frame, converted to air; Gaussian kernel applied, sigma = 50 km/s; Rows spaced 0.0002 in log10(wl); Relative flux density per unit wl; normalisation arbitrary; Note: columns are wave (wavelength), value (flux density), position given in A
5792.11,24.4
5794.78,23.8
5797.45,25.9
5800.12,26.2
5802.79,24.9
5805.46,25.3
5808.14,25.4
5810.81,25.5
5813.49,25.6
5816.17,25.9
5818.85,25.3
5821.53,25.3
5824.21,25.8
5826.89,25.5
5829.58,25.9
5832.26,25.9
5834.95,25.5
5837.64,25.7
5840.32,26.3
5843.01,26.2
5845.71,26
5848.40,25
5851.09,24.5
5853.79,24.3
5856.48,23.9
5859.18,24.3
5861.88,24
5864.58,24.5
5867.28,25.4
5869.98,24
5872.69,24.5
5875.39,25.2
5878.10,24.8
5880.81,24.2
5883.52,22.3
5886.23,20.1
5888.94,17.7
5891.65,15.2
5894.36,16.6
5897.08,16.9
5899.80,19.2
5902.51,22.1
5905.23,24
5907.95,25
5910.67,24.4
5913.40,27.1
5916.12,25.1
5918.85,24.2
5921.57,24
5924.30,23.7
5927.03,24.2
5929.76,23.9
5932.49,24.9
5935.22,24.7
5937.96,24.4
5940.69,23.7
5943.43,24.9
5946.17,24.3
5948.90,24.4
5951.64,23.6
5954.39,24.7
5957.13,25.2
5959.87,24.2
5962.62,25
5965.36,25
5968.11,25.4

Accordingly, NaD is 5.0 A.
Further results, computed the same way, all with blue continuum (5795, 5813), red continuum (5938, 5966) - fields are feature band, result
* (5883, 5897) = 3.87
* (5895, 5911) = 2.10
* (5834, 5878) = 0.27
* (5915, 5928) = 0.24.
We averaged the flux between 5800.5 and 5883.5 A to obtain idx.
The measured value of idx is 25.1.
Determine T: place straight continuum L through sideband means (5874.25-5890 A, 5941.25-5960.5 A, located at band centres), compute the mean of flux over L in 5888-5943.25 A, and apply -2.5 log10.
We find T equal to 0.04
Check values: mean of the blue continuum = 22.4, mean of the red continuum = 24.5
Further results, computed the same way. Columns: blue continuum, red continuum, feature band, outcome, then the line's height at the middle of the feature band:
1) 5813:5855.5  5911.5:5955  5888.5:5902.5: 0.38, 24.9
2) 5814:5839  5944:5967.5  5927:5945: 0.02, 24.8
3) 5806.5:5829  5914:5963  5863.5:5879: 0.01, 25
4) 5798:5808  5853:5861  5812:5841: -0.03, 24.9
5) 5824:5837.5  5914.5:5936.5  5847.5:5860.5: 0.04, 25.4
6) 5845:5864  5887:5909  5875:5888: -0.07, 21.4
